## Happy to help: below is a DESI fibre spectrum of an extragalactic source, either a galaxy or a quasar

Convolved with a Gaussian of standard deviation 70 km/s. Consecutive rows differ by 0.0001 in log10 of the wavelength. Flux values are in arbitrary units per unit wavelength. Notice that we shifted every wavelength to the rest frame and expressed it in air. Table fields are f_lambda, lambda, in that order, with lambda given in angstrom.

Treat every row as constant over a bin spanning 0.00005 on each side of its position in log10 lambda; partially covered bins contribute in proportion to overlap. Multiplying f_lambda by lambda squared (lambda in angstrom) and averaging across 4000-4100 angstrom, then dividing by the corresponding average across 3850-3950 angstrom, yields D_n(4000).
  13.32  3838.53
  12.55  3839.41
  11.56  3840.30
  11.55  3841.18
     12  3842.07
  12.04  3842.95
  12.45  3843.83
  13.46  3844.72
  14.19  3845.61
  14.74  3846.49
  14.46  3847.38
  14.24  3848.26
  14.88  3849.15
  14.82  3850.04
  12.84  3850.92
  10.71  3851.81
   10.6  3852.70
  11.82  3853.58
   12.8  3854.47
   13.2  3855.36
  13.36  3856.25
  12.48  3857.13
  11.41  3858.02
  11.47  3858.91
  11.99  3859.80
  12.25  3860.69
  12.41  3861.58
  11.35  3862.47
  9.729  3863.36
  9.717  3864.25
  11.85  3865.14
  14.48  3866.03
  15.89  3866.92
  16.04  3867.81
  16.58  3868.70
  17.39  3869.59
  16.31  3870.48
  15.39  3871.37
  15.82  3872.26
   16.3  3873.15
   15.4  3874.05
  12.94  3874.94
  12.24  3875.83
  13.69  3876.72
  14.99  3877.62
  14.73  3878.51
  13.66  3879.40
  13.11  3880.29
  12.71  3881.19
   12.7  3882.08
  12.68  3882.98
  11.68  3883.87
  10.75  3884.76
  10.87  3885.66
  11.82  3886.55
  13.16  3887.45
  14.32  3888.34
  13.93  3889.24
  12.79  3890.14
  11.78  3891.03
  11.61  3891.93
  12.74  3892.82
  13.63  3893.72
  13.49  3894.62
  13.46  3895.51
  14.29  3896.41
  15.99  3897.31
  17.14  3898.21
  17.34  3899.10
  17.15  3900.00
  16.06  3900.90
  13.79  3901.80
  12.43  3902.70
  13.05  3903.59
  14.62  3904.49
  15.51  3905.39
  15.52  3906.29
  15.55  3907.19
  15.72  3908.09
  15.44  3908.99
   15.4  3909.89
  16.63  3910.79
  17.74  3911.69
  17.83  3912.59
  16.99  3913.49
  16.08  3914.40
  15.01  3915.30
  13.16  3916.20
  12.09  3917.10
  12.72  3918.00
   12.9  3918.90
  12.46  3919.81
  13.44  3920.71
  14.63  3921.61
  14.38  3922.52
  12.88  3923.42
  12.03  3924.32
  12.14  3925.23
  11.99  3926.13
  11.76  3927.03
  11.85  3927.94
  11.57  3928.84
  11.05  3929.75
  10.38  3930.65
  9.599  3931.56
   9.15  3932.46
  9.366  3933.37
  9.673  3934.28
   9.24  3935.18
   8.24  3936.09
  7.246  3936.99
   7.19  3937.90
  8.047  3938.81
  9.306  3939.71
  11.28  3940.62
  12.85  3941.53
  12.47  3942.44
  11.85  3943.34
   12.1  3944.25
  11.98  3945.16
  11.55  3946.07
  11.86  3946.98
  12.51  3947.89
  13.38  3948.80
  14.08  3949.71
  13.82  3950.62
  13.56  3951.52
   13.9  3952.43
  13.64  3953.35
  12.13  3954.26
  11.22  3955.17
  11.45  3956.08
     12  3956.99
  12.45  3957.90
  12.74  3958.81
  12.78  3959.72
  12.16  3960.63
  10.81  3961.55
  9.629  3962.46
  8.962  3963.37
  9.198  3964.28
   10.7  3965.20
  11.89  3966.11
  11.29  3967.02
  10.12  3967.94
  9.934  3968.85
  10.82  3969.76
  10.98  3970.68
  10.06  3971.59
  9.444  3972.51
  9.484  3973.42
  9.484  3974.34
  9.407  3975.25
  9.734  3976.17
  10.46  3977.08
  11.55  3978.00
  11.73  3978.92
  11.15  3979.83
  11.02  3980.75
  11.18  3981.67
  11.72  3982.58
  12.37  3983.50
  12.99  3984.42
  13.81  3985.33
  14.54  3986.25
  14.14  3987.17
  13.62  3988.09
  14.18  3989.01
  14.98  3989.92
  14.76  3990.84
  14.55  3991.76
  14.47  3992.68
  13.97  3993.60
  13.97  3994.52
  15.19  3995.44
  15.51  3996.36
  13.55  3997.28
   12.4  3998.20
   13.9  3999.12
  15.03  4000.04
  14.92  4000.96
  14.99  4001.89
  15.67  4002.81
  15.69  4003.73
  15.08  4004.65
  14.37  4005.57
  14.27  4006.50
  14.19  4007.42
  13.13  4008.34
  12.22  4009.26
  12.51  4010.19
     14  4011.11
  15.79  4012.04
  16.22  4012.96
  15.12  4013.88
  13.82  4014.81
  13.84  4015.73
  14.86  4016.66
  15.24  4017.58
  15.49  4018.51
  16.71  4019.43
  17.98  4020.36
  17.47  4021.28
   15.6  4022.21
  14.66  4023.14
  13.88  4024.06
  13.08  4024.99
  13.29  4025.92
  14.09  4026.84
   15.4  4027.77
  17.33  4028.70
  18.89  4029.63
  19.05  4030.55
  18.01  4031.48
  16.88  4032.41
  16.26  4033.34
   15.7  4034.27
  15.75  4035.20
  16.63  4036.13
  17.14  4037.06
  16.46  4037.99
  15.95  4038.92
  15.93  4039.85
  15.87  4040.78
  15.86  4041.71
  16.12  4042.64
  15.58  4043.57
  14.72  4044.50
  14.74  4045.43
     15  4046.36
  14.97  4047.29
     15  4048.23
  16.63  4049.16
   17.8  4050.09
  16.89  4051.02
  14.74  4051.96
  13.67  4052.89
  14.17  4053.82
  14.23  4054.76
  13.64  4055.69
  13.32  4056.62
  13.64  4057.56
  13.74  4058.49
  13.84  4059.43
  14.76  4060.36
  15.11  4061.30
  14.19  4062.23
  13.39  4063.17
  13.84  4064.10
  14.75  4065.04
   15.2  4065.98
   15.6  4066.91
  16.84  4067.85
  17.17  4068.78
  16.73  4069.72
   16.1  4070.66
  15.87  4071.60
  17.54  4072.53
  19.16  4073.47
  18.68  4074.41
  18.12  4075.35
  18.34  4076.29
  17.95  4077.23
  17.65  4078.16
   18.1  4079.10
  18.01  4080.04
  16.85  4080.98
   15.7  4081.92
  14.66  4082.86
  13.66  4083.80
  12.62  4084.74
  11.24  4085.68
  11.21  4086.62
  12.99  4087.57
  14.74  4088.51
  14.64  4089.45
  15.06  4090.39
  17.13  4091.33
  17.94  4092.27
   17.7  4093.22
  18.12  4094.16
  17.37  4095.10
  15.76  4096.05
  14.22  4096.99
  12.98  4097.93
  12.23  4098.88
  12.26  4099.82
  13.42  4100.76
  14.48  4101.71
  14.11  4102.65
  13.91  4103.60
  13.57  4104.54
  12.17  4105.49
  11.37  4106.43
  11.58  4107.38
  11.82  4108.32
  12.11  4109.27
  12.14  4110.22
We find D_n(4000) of 1.28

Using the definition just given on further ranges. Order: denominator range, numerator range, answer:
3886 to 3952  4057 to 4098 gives 1.31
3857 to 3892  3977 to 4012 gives 1.10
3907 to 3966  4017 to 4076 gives 1.36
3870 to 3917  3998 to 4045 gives 1.14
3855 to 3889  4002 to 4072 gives 1.25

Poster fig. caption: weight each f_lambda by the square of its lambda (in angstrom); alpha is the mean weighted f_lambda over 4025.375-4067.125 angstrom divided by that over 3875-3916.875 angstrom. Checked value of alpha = 1.2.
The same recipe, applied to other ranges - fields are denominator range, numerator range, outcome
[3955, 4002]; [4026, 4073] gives 1.33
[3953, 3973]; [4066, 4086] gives 1.58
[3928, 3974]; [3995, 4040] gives 1.43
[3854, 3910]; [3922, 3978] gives 0.83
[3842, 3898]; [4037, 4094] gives 1.29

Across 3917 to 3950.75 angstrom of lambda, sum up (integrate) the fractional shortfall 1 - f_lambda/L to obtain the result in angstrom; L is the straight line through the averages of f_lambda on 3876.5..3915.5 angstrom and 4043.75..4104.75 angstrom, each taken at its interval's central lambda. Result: 7.20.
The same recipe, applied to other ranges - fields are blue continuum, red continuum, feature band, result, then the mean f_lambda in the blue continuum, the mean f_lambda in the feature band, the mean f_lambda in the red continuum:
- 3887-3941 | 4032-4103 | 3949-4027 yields 6.4 angstrom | 13.1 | 13.1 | 15.5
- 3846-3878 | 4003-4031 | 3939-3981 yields 9.1 angstrom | 13.5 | 11.4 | 15.1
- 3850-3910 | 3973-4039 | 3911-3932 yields 0.9 angstrom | 13.6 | 13.3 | 14.3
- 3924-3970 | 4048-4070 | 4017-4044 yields -4.0 angstrom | 11.2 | 16.1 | 14.9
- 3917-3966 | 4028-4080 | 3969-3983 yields 2.6 angstrom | 11.5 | 10.5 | 16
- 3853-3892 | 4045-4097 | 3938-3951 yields 2.1 angstrom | 13.2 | 11.8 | 15.6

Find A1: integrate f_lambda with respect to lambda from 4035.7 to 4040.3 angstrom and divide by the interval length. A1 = 16.4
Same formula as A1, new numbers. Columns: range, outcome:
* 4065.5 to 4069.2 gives 16.2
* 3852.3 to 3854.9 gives 11.8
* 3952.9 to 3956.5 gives 12.1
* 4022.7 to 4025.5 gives 13.9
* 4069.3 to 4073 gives 16.6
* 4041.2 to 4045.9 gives 15.4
